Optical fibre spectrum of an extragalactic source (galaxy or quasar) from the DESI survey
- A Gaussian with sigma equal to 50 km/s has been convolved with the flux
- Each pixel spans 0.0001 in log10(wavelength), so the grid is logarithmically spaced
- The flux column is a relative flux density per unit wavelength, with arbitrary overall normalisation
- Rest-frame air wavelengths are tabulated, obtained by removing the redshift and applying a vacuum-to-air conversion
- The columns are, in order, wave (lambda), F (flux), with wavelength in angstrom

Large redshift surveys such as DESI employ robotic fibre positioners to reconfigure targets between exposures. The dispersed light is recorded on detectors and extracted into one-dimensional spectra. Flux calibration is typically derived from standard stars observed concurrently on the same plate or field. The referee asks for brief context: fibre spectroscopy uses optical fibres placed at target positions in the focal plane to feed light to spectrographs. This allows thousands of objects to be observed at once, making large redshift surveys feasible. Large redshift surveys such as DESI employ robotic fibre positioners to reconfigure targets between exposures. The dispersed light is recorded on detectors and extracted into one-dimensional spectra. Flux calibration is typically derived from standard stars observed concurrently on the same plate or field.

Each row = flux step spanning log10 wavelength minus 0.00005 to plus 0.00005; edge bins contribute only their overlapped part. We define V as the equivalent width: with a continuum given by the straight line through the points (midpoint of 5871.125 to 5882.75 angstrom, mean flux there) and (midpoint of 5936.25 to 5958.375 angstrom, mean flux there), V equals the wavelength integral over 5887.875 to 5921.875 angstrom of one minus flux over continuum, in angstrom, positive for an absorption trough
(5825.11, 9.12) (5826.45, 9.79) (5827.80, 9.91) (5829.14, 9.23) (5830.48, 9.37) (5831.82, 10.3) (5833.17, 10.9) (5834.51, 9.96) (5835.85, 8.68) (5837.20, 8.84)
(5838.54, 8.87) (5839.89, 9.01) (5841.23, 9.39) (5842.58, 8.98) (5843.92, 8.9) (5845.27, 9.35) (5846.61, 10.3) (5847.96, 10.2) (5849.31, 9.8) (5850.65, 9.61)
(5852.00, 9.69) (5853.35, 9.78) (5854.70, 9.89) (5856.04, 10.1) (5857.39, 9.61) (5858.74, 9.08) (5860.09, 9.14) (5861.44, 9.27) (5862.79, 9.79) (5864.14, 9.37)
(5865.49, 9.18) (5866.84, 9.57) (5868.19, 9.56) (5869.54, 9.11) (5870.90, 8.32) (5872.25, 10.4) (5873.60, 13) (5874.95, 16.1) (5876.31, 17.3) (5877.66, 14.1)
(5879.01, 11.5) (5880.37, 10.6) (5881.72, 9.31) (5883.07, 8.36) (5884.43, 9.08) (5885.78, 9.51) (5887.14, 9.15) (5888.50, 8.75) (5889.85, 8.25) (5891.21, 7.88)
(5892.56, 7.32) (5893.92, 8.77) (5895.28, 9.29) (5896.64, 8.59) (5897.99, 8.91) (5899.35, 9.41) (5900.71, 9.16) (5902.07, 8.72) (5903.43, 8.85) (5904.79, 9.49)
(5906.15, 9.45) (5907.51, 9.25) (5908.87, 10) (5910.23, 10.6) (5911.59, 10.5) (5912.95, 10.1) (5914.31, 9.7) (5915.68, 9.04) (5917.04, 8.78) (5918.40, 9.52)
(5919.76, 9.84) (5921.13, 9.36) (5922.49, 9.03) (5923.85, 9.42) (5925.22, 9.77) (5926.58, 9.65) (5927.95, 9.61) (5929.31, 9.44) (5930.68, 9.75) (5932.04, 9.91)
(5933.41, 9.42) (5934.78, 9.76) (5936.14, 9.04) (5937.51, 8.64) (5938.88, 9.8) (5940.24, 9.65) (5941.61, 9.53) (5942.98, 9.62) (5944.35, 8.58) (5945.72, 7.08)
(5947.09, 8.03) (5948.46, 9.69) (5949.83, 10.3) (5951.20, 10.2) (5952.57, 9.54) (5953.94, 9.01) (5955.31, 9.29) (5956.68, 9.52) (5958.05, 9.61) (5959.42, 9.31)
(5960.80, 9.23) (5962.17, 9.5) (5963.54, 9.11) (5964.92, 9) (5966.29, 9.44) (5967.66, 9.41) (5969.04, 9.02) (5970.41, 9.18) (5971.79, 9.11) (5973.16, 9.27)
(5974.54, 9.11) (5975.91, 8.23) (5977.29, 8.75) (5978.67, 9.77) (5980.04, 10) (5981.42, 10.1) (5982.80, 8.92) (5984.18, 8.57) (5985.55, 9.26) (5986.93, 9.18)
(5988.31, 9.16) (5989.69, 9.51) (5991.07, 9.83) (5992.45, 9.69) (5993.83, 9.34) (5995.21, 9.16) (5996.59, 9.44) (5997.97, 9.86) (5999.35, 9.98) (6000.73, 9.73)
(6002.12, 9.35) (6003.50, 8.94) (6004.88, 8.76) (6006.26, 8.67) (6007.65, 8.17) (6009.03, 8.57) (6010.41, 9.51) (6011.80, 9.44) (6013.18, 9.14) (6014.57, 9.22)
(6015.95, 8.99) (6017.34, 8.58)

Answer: 6.03 angstrom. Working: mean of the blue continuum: 12.5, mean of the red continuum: 9.24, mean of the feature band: 9.18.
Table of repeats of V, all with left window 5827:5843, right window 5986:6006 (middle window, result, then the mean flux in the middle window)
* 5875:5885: -2.47 angstrom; 11.8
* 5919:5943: -0.21 angstrom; 9.51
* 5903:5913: -0.37 angstrom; 9.79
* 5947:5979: 0.42 angstrom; 9.29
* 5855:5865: -0.04 angstrom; 9.49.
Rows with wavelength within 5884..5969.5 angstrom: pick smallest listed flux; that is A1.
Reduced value 7.08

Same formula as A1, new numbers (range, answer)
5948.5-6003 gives 8.23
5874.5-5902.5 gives 7.32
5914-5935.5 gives 8.78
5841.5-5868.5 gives 8.9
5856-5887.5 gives 8.32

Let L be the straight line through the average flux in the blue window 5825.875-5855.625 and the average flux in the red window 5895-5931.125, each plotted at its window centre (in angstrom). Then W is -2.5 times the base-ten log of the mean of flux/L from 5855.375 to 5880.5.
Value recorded -0.14 mag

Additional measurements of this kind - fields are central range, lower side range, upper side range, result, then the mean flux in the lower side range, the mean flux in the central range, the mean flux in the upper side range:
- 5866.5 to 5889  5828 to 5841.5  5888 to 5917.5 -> -0.17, 9.48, 10.8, 9.13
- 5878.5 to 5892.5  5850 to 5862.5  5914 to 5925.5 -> 0.04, 9.58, 9.13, 9.36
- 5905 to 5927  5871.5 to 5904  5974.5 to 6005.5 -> 0.03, 10.1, 9.62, 9.34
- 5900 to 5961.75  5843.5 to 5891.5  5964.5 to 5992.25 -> 0.02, 10.1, 9.42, 9.25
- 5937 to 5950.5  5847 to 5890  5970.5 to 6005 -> 0.07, 10.2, 9.09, 9.33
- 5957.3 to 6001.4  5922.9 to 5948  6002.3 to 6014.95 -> -0.03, 9.26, 9.34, 8.95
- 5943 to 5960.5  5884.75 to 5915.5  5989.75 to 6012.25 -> 0.00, 9.16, 9.2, 9.28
